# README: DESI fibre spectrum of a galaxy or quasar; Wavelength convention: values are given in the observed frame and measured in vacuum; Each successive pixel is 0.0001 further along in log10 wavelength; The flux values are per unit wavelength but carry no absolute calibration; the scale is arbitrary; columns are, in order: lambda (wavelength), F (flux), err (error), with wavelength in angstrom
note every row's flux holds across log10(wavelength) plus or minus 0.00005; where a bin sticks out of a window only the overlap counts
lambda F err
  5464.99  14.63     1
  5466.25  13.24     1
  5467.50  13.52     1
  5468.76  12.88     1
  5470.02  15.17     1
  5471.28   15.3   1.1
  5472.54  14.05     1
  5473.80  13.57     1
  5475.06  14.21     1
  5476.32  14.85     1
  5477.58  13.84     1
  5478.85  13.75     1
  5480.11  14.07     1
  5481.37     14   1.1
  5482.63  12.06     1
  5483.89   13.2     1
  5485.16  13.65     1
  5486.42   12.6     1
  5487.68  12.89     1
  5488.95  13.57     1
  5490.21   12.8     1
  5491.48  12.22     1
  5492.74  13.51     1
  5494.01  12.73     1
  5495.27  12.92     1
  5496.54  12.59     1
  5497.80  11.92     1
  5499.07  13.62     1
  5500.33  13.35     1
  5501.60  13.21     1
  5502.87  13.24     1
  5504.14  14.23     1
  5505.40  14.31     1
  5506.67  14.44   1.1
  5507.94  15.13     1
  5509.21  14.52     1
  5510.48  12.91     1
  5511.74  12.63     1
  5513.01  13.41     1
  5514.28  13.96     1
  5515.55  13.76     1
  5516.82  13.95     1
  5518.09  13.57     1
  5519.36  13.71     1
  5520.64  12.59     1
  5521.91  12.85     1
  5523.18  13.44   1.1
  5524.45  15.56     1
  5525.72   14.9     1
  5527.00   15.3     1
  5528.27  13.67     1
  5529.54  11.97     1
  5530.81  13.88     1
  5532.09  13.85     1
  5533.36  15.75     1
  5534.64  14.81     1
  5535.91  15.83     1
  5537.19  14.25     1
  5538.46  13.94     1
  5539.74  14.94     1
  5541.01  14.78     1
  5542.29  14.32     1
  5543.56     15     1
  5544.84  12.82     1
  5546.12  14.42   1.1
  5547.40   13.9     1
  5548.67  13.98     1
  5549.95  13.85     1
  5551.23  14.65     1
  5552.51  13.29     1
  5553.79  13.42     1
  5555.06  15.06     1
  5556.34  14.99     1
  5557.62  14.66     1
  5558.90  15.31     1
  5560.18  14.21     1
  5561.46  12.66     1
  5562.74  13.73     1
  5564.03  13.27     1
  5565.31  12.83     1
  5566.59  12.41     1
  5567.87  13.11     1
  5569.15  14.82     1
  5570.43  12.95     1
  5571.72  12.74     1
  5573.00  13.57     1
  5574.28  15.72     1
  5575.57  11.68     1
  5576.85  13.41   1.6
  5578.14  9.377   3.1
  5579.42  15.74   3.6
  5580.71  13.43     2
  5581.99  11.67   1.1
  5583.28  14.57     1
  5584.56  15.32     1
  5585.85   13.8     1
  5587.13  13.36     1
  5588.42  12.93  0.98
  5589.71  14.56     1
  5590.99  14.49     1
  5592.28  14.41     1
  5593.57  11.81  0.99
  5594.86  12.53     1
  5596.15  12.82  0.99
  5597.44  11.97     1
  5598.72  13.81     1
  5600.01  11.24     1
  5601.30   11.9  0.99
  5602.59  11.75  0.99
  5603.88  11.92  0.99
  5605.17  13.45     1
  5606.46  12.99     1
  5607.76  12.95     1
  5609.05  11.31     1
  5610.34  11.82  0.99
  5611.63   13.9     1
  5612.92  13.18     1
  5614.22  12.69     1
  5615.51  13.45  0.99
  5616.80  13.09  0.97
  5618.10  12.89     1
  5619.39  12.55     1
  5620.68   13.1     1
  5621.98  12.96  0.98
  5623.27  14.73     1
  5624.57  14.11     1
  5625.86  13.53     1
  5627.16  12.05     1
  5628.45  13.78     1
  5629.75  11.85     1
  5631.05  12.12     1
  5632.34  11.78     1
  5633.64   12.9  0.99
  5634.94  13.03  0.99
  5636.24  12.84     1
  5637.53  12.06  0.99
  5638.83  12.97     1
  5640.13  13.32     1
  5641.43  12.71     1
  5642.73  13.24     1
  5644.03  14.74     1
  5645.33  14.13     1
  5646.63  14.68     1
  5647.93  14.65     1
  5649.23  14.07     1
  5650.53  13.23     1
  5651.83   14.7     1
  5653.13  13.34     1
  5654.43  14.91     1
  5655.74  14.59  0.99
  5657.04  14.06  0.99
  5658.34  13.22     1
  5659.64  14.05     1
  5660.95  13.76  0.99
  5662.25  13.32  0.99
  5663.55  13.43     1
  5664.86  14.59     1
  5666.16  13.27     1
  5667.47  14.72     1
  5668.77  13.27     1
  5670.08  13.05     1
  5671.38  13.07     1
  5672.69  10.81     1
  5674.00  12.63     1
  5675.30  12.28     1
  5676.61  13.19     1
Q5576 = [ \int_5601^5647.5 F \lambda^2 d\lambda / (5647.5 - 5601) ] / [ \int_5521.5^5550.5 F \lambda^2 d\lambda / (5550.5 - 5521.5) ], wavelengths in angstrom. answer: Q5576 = 0.94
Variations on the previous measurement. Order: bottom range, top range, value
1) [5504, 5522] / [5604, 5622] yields 0.97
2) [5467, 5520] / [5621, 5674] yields 1.05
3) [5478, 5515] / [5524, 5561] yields 1.09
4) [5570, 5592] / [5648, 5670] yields 1.06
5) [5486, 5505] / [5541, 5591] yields 1.08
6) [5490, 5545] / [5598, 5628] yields 0.96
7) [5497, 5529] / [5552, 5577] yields 1.01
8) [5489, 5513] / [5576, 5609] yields 1.01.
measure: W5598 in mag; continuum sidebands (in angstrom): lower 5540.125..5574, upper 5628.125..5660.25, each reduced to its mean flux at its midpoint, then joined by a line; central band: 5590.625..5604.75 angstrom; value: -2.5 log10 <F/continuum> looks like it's 0.09 mag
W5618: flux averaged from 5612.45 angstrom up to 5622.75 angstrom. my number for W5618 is 13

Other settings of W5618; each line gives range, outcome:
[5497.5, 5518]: 13.7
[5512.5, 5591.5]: 13.9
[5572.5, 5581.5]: 13.2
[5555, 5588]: 13.6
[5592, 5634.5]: 12.8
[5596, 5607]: 12.4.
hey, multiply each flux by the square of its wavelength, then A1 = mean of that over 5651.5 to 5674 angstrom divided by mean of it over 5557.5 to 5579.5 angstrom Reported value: 1.05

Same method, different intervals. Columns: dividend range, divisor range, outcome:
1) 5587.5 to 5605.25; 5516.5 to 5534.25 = 0.94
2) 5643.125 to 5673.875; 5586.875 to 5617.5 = 1.10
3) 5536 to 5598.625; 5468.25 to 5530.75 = 1.03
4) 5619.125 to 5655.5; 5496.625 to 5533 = 1.02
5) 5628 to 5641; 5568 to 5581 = 0.97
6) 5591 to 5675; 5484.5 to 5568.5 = 0.99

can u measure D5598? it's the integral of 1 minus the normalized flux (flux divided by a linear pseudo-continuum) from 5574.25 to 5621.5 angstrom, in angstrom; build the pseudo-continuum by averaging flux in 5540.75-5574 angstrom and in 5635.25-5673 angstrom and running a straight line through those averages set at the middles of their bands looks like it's 2.7 angstrom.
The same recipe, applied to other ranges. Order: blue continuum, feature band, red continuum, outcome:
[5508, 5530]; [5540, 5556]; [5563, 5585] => -0.8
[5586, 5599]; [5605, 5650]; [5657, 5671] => 1.2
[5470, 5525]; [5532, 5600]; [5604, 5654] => -2.1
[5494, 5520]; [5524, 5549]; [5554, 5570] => -1.2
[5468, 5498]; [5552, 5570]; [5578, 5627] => -0.8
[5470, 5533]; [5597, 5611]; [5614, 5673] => 1.2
